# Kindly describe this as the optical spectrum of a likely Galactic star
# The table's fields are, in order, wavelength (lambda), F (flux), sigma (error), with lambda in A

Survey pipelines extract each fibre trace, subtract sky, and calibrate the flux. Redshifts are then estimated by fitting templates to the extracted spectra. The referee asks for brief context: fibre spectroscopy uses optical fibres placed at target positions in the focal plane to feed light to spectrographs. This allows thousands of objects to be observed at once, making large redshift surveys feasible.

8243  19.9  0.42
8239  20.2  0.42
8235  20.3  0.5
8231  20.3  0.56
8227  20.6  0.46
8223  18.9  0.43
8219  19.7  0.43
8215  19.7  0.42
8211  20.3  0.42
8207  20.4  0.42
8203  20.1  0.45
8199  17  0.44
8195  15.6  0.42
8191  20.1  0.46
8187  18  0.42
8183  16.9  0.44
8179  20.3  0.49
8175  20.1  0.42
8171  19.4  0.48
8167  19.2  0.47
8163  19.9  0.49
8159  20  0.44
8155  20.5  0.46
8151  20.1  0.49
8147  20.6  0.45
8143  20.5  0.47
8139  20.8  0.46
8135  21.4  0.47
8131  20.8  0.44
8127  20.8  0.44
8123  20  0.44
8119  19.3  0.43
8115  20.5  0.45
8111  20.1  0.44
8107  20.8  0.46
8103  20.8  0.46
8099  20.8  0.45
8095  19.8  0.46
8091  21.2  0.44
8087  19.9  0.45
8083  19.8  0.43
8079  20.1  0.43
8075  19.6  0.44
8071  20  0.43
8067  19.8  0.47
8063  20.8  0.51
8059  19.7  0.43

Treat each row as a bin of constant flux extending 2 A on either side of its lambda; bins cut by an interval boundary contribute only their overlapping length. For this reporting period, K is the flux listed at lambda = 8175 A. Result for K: 20.1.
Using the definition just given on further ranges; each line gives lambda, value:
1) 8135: 21.4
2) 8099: 20.8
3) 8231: 20.3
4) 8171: 19.4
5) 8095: 19.8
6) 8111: 20.1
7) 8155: 20.5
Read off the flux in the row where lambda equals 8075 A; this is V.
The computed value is 19.6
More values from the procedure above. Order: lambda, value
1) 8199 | 17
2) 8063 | 20.8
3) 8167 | 19.2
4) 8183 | 16.9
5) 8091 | 21.2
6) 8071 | 20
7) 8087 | 19.9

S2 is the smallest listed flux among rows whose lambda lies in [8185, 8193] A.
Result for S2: 18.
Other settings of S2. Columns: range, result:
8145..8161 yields 20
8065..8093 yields 19.6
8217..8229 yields 18.9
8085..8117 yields 19.8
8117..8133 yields 19.3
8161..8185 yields 16.9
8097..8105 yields 20.8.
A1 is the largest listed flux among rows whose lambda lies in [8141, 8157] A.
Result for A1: 20.6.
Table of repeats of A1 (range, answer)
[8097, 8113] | 20.8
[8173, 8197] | 20.3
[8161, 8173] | 19.9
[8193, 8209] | 20.4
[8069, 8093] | 21.2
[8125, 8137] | 21.4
